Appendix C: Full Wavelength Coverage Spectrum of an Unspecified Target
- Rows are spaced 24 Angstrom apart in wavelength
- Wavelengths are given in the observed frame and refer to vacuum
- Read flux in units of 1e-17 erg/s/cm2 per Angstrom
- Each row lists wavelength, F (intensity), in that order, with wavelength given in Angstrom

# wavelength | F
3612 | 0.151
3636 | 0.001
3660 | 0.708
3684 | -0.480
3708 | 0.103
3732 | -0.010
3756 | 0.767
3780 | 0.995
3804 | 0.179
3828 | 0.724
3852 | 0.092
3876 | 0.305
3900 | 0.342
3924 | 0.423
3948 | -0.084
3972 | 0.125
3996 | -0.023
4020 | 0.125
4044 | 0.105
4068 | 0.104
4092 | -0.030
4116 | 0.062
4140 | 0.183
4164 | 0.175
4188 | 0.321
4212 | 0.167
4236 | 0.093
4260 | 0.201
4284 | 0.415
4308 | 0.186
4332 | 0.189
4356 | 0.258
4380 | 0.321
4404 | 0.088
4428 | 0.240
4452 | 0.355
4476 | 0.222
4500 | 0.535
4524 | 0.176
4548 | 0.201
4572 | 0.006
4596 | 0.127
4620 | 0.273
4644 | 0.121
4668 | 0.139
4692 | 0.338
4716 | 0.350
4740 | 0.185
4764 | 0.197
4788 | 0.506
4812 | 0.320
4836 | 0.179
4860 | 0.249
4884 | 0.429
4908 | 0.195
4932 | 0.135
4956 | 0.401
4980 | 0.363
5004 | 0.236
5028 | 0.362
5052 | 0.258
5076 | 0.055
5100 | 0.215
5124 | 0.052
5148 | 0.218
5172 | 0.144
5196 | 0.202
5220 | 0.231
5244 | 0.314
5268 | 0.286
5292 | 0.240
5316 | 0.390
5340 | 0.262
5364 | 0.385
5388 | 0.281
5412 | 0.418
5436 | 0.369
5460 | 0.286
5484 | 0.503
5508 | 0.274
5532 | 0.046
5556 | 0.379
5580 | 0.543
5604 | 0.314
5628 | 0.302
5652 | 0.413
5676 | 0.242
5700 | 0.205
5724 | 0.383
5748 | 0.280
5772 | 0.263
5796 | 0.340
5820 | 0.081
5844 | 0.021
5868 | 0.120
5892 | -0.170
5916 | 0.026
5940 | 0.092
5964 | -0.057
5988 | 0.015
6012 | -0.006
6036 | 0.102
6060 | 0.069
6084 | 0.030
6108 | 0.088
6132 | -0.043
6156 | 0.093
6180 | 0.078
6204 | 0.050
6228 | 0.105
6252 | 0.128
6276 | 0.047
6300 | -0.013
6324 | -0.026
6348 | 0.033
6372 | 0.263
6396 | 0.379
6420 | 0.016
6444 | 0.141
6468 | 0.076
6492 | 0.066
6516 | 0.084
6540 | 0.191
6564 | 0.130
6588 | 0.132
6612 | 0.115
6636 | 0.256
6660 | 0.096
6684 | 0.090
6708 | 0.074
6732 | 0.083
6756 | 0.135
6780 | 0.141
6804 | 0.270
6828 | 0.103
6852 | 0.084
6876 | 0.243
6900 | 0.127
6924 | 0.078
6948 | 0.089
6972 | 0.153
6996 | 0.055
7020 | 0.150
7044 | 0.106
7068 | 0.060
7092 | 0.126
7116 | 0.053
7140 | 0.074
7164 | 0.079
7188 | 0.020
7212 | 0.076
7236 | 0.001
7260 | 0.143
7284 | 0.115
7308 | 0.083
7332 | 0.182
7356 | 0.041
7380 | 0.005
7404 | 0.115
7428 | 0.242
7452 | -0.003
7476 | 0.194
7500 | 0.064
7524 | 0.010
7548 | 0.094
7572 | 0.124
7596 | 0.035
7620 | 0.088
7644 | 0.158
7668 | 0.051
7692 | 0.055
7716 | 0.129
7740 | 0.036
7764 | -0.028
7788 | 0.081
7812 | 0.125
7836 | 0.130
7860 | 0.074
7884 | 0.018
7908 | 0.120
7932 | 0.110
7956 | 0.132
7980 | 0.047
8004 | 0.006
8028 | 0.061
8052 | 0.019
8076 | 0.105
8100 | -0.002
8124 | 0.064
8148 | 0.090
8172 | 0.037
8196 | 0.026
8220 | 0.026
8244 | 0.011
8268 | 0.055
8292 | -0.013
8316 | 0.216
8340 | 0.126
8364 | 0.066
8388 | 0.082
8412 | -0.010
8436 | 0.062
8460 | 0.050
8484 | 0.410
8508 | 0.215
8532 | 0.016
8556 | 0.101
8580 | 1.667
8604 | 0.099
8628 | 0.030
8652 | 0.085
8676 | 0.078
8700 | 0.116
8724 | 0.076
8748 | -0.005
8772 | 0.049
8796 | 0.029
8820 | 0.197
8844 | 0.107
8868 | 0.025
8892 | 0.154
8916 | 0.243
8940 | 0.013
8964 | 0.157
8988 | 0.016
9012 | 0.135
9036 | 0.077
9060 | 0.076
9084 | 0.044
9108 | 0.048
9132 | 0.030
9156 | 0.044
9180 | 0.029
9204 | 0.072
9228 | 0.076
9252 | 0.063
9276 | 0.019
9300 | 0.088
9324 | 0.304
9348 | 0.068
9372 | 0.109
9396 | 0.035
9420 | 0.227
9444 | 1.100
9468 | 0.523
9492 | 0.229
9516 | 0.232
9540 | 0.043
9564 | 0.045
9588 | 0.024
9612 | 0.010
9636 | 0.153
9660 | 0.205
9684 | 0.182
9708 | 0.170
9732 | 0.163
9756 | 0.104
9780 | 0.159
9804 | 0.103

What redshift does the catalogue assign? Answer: 0.713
